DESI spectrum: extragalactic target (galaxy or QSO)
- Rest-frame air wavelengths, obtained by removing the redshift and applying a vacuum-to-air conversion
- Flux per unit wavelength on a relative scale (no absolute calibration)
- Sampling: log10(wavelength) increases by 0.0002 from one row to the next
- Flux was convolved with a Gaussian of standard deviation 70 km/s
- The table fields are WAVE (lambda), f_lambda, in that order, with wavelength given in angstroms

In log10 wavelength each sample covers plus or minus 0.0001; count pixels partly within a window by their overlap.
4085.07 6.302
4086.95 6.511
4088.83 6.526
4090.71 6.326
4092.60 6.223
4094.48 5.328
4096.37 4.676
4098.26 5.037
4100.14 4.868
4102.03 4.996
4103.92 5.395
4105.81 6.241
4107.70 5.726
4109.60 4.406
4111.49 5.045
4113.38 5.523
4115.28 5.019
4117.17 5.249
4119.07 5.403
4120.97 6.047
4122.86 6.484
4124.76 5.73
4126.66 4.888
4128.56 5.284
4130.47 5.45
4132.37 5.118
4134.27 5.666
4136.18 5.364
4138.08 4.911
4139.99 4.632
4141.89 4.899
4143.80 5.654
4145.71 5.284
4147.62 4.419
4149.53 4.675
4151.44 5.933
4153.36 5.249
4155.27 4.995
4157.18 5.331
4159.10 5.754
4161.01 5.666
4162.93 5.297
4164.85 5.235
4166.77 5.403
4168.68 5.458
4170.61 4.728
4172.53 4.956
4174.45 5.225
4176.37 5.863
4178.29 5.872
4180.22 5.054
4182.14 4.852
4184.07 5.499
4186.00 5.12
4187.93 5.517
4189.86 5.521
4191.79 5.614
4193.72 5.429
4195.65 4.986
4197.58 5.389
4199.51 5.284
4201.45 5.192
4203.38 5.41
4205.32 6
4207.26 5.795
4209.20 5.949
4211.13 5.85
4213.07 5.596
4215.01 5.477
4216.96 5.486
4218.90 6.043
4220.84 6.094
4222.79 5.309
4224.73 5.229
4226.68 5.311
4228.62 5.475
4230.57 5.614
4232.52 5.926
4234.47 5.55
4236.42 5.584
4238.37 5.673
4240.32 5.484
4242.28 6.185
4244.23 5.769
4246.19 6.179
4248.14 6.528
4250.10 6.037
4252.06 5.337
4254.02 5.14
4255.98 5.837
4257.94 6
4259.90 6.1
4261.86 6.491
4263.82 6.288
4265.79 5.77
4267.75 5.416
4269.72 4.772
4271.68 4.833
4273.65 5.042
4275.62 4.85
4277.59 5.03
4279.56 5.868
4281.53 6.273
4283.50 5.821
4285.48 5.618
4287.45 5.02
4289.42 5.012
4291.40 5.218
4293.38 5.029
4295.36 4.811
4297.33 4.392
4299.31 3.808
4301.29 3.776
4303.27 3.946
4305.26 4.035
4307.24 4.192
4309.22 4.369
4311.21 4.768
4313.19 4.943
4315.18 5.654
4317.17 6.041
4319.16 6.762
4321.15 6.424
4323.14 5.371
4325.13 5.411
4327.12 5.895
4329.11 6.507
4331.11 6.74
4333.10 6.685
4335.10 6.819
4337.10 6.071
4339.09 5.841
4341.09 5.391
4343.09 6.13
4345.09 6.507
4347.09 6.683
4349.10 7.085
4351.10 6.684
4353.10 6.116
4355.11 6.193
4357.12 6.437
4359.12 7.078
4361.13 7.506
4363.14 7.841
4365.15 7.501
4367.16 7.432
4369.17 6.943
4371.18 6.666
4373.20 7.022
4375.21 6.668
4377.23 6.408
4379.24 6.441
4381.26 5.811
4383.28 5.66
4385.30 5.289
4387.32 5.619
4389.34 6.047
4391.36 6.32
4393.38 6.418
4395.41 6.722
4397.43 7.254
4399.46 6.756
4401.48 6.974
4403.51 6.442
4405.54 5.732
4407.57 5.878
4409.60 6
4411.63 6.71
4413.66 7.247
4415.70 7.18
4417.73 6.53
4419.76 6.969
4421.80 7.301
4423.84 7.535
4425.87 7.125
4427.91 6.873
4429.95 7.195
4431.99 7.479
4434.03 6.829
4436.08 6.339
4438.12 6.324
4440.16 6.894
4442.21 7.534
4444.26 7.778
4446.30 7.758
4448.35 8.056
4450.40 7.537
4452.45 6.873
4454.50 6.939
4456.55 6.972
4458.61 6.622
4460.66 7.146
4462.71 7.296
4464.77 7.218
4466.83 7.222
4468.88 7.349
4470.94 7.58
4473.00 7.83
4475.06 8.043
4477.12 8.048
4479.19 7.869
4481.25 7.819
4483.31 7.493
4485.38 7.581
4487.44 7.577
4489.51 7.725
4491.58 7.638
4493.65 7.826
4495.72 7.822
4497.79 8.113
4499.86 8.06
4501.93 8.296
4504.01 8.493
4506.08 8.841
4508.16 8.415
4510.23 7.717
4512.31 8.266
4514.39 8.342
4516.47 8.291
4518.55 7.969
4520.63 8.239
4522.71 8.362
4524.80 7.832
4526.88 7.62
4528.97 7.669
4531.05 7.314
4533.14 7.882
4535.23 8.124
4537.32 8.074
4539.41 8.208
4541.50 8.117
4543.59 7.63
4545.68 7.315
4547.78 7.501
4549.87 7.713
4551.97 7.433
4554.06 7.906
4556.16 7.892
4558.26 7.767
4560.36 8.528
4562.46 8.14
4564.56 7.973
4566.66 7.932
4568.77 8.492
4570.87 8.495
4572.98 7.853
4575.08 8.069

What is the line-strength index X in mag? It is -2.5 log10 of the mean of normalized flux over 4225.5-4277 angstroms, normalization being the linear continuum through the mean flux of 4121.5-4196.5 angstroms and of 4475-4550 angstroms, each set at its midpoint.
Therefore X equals 0.06 mag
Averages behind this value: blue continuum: 5.31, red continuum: 7.94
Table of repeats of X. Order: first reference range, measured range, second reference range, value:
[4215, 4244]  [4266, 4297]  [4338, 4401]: 0.142 mag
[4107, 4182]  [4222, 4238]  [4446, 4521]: 0.077 mag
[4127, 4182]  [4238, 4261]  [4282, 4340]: -0.107 mag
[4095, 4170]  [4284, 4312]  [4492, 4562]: 0.363 mag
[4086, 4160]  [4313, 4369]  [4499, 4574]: 0.054 mag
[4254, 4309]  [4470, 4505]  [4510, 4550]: -0.061 mag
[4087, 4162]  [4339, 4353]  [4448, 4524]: 0.082 mag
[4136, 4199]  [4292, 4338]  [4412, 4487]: 0.189 mag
